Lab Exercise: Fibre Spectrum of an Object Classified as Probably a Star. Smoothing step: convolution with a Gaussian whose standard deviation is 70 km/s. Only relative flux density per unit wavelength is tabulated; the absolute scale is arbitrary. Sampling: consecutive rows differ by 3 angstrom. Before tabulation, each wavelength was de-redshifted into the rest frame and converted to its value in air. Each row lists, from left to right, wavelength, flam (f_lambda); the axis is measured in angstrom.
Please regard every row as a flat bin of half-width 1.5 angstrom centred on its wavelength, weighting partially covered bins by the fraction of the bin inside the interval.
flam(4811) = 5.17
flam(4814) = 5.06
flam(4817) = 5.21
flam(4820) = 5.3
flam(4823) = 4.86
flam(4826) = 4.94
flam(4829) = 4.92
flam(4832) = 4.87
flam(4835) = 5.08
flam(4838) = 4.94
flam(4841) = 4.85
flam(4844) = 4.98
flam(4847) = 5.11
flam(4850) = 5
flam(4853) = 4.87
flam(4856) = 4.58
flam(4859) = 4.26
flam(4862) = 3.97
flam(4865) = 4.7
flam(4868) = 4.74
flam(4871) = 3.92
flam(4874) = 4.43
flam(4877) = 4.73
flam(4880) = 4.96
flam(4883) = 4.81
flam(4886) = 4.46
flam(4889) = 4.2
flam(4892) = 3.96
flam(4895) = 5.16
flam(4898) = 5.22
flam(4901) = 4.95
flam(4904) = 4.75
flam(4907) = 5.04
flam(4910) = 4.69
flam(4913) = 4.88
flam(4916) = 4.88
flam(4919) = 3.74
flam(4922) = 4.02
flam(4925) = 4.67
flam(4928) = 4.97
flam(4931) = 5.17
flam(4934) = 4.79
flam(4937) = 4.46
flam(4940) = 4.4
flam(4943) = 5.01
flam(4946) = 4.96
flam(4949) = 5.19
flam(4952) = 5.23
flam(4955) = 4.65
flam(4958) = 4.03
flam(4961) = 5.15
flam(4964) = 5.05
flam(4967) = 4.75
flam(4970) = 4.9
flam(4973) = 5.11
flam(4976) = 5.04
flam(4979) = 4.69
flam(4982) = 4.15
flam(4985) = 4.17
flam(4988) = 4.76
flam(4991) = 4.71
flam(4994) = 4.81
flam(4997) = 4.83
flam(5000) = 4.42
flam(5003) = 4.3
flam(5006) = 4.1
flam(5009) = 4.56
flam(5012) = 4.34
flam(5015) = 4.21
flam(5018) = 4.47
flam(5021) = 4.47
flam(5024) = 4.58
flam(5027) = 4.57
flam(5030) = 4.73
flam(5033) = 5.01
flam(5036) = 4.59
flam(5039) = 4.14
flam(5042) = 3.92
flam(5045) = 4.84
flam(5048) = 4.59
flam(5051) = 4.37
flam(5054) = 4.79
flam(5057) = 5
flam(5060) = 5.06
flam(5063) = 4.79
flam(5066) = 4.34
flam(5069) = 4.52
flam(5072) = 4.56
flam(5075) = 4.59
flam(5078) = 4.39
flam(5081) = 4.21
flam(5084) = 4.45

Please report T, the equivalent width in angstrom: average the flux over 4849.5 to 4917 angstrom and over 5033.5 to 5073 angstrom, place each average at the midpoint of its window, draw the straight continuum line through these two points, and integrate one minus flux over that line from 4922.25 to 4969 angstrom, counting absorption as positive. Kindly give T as -1.8 angstrom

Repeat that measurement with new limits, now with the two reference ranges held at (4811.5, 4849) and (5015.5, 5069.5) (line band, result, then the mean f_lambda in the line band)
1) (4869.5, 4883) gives 1.0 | 4.54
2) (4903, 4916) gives 0.0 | 4.85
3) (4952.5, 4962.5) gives 0.2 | 4.67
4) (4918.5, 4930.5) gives 0.9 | 4.47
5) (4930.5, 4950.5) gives -0.2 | 4.84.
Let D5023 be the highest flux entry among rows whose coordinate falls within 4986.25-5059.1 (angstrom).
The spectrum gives 5.01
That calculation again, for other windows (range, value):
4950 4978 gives 5.23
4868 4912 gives 5.22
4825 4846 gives 5.08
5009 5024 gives 4.58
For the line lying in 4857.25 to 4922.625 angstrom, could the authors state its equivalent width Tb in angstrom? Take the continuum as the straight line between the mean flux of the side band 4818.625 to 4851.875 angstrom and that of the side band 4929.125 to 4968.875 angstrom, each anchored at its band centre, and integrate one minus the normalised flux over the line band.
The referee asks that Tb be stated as 4.5 angstrom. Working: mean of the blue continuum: 4.98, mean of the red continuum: 4.84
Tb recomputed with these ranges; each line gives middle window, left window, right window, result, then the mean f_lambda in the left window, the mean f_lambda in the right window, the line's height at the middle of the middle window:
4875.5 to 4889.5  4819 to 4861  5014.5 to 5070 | 0.5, 4.88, 4.59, 4.82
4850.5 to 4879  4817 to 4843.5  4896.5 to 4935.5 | 2.3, 4.98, 4.75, 4.89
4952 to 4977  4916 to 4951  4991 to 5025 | -1.4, 4.69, 4.47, 4.6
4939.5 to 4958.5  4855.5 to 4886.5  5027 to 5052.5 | -1.4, 4.5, 4.53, 4.51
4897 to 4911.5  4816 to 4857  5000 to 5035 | -0.4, 4.97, 4.48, 4.79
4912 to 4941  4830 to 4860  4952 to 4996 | 1.1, 4.86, 4.73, 4.78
